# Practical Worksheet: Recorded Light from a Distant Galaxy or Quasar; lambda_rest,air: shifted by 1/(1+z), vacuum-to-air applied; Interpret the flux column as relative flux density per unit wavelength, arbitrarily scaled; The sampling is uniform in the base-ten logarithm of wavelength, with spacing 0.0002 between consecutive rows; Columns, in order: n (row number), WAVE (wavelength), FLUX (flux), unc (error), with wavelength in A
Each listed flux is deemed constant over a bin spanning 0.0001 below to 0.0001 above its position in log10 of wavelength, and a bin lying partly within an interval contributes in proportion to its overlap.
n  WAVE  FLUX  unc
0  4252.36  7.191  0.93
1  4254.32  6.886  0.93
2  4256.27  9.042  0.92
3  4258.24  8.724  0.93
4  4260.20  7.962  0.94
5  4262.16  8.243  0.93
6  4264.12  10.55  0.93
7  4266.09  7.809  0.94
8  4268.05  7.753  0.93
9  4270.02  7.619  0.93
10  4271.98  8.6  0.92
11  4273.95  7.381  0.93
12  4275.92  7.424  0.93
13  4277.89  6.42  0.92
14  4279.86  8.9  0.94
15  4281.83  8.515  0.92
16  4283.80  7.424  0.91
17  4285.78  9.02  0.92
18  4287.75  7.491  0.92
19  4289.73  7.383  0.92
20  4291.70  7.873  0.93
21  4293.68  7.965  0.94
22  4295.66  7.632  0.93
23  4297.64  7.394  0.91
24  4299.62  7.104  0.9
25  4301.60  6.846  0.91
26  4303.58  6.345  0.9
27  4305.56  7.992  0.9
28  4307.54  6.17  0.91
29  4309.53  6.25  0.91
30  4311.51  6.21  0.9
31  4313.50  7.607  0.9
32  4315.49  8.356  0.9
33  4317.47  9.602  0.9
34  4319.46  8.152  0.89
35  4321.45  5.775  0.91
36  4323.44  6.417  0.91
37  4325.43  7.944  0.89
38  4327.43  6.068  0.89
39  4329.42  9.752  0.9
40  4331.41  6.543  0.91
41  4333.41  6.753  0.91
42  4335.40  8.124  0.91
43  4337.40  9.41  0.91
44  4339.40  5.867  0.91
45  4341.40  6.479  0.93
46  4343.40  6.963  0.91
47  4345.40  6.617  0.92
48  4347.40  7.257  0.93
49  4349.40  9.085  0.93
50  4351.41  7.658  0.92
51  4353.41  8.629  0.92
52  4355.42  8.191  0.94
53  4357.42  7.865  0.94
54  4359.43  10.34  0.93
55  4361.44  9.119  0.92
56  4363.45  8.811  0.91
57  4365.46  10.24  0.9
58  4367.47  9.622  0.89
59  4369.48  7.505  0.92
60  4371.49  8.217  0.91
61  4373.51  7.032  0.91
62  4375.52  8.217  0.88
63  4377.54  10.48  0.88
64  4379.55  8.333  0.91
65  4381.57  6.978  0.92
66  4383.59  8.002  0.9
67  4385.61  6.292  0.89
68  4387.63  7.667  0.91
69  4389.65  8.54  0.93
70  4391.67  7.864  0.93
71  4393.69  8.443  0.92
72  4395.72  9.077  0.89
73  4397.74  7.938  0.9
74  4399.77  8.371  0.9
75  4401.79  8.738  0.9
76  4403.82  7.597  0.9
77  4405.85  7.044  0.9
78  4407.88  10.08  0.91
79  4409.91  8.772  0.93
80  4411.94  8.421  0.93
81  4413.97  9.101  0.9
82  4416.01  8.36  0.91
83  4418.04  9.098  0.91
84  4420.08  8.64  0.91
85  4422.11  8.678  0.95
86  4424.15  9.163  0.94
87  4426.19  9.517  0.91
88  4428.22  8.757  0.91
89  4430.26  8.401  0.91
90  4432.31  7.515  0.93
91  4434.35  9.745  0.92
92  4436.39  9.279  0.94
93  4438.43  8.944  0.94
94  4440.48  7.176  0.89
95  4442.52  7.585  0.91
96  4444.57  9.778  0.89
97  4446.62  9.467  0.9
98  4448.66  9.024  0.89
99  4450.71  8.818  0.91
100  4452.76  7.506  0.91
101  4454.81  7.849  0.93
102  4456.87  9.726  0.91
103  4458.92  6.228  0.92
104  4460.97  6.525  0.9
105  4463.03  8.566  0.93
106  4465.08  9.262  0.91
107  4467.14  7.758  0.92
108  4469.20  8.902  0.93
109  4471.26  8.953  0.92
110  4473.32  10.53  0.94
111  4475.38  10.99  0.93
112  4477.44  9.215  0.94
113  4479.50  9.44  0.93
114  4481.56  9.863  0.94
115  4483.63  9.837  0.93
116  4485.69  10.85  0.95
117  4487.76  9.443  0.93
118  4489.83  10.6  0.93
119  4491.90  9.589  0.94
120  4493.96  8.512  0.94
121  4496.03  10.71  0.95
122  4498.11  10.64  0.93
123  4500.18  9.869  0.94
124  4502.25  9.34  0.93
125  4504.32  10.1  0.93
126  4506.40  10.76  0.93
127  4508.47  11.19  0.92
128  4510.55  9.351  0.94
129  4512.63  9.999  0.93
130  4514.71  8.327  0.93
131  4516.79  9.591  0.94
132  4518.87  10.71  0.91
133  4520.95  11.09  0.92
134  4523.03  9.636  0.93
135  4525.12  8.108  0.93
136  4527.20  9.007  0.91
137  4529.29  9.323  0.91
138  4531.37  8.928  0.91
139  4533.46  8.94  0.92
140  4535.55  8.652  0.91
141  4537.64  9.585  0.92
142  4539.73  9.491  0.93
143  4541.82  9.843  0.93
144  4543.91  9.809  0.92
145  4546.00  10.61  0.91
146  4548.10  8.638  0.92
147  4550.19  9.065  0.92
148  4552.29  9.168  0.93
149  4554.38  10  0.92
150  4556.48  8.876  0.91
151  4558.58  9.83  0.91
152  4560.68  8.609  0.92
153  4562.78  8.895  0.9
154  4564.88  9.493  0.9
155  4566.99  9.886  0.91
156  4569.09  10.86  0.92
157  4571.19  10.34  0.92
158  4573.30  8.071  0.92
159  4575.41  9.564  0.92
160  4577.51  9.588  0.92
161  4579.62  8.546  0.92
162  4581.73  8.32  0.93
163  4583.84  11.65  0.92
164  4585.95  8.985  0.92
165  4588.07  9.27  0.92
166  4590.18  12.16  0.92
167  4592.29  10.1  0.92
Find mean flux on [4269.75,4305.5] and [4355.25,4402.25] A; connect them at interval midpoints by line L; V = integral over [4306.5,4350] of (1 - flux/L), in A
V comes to 3.6 A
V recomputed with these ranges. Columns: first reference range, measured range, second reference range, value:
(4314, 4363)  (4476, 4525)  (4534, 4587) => -5.0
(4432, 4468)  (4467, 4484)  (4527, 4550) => -1.8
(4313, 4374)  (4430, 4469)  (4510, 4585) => 1.5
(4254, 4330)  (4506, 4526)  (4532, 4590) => -1.5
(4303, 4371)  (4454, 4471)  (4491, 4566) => 1.5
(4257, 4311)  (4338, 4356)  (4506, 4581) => 1.6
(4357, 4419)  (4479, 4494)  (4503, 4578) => -1.1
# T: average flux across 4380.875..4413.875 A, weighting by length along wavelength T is 8.15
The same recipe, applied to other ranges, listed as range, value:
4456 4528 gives 9.52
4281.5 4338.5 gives 7.51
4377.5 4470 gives 8.41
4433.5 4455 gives 8.68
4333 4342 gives 7.4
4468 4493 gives 9.83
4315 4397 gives 8.01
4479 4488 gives 9.95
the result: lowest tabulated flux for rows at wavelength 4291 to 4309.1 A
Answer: 6.17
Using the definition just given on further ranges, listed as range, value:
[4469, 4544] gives 8.108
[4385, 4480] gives 6.228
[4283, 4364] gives 5.775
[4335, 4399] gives 5.867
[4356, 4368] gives 7.865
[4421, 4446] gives 7.176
